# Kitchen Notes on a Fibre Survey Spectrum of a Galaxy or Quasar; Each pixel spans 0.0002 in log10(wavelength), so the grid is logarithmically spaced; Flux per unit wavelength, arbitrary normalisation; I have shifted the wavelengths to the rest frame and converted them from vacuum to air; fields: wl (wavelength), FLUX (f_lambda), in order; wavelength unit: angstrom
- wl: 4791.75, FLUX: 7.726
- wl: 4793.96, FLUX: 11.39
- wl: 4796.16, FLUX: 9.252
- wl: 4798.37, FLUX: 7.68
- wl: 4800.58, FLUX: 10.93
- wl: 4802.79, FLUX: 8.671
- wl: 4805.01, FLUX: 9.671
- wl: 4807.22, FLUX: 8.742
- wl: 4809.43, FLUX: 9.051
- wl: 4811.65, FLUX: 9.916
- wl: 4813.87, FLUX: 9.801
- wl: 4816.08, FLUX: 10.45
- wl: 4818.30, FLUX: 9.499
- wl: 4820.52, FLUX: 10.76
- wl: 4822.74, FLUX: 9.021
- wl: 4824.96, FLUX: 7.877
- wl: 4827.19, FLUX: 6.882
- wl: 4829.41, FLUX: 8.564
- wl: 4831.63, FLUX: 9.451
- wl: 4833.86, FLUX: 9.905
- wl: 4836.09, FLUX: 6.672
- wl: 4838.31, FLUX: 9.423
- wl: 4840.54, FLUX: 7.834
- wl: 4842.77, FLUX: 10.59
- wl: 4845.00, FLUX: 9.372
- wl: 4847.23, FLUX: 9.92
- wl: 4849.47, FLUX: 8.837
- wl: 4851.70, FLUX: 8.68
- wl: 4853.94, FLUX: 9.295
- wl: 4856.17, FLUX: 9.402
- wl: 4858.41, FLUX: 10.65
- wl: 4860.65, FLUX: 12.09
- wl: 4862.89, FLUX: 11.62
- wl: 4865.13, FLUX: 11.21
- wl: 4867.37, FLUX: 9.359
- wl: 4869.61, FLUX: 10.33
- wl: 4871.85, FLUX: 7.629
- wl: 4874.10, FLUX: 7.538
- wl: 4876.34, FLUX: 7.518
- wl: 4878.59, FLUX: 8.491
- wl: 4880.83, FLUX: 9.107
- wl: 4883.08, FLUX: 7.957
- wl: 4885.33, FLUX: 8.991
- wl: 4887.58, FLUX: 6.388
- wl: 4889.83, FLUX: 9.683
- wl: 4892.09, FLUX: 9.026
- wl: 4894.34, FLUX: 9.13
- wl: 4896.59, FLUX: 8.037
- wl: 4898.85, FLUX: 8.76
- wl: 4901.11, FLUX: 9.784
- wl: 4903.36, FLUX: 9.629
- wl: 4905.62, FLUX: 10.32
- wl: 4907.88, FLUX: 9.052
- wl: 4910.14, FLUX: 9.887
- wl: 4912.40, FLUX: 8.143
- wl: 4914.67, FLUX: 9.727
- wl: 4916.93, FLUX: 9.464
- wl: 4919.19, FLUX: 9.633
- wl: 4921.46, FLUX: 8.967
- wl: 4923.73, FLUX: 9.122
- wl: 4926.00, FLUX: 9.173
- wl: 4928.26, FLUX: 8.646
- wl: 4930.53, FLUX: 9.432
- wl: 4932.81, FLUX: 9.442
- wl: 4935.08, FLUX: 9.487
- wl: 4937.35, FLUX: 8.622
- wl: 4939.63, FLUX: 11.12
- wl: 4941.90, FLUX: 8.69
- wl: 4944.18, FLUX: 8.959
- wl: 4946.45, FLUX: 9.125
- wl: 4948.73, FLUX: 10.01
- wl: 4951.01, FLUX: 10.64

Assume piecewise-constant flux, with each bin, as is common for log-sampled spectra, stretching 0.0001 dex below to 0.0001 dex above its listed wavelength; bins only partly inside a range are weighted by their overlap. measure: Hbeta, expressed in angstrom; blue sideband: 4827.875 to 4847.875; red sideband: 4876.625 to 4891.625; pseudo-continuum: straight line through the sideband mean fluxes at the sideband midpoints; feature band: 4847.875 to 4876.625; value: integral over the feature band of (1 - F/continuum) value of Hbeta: -3.0 angstrom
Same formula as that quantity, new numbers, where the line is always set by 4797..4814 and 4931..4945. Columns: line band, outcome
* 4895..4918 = 0.22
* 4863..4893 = 1.72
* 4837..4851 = 0.06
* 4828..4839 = 0.68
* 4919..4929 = 0.32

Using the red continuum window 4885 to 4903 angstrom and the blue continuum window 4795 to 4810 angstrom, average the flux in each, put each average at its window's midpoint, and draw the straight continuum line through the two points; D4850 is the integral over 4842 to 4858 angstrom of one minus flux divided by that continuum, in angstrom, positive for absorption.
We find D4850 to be -0.9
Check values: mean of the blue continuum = 9.16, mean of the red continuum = 8.75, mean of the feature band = 9.47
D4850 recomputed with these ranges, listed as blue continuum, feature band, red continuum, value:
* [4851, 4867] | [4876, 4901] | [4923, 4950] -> 3.6 angstrom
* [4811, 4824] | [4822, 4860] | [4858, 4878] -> 3.1 angstrom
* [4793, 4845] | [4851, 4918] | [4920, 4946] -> 0.0 angstrom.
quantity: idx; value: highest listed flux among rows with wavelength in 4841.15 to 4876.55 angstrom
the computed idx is 12.09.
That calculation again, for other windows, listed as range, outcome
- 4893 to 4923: 10.32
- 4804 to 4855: 10.76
